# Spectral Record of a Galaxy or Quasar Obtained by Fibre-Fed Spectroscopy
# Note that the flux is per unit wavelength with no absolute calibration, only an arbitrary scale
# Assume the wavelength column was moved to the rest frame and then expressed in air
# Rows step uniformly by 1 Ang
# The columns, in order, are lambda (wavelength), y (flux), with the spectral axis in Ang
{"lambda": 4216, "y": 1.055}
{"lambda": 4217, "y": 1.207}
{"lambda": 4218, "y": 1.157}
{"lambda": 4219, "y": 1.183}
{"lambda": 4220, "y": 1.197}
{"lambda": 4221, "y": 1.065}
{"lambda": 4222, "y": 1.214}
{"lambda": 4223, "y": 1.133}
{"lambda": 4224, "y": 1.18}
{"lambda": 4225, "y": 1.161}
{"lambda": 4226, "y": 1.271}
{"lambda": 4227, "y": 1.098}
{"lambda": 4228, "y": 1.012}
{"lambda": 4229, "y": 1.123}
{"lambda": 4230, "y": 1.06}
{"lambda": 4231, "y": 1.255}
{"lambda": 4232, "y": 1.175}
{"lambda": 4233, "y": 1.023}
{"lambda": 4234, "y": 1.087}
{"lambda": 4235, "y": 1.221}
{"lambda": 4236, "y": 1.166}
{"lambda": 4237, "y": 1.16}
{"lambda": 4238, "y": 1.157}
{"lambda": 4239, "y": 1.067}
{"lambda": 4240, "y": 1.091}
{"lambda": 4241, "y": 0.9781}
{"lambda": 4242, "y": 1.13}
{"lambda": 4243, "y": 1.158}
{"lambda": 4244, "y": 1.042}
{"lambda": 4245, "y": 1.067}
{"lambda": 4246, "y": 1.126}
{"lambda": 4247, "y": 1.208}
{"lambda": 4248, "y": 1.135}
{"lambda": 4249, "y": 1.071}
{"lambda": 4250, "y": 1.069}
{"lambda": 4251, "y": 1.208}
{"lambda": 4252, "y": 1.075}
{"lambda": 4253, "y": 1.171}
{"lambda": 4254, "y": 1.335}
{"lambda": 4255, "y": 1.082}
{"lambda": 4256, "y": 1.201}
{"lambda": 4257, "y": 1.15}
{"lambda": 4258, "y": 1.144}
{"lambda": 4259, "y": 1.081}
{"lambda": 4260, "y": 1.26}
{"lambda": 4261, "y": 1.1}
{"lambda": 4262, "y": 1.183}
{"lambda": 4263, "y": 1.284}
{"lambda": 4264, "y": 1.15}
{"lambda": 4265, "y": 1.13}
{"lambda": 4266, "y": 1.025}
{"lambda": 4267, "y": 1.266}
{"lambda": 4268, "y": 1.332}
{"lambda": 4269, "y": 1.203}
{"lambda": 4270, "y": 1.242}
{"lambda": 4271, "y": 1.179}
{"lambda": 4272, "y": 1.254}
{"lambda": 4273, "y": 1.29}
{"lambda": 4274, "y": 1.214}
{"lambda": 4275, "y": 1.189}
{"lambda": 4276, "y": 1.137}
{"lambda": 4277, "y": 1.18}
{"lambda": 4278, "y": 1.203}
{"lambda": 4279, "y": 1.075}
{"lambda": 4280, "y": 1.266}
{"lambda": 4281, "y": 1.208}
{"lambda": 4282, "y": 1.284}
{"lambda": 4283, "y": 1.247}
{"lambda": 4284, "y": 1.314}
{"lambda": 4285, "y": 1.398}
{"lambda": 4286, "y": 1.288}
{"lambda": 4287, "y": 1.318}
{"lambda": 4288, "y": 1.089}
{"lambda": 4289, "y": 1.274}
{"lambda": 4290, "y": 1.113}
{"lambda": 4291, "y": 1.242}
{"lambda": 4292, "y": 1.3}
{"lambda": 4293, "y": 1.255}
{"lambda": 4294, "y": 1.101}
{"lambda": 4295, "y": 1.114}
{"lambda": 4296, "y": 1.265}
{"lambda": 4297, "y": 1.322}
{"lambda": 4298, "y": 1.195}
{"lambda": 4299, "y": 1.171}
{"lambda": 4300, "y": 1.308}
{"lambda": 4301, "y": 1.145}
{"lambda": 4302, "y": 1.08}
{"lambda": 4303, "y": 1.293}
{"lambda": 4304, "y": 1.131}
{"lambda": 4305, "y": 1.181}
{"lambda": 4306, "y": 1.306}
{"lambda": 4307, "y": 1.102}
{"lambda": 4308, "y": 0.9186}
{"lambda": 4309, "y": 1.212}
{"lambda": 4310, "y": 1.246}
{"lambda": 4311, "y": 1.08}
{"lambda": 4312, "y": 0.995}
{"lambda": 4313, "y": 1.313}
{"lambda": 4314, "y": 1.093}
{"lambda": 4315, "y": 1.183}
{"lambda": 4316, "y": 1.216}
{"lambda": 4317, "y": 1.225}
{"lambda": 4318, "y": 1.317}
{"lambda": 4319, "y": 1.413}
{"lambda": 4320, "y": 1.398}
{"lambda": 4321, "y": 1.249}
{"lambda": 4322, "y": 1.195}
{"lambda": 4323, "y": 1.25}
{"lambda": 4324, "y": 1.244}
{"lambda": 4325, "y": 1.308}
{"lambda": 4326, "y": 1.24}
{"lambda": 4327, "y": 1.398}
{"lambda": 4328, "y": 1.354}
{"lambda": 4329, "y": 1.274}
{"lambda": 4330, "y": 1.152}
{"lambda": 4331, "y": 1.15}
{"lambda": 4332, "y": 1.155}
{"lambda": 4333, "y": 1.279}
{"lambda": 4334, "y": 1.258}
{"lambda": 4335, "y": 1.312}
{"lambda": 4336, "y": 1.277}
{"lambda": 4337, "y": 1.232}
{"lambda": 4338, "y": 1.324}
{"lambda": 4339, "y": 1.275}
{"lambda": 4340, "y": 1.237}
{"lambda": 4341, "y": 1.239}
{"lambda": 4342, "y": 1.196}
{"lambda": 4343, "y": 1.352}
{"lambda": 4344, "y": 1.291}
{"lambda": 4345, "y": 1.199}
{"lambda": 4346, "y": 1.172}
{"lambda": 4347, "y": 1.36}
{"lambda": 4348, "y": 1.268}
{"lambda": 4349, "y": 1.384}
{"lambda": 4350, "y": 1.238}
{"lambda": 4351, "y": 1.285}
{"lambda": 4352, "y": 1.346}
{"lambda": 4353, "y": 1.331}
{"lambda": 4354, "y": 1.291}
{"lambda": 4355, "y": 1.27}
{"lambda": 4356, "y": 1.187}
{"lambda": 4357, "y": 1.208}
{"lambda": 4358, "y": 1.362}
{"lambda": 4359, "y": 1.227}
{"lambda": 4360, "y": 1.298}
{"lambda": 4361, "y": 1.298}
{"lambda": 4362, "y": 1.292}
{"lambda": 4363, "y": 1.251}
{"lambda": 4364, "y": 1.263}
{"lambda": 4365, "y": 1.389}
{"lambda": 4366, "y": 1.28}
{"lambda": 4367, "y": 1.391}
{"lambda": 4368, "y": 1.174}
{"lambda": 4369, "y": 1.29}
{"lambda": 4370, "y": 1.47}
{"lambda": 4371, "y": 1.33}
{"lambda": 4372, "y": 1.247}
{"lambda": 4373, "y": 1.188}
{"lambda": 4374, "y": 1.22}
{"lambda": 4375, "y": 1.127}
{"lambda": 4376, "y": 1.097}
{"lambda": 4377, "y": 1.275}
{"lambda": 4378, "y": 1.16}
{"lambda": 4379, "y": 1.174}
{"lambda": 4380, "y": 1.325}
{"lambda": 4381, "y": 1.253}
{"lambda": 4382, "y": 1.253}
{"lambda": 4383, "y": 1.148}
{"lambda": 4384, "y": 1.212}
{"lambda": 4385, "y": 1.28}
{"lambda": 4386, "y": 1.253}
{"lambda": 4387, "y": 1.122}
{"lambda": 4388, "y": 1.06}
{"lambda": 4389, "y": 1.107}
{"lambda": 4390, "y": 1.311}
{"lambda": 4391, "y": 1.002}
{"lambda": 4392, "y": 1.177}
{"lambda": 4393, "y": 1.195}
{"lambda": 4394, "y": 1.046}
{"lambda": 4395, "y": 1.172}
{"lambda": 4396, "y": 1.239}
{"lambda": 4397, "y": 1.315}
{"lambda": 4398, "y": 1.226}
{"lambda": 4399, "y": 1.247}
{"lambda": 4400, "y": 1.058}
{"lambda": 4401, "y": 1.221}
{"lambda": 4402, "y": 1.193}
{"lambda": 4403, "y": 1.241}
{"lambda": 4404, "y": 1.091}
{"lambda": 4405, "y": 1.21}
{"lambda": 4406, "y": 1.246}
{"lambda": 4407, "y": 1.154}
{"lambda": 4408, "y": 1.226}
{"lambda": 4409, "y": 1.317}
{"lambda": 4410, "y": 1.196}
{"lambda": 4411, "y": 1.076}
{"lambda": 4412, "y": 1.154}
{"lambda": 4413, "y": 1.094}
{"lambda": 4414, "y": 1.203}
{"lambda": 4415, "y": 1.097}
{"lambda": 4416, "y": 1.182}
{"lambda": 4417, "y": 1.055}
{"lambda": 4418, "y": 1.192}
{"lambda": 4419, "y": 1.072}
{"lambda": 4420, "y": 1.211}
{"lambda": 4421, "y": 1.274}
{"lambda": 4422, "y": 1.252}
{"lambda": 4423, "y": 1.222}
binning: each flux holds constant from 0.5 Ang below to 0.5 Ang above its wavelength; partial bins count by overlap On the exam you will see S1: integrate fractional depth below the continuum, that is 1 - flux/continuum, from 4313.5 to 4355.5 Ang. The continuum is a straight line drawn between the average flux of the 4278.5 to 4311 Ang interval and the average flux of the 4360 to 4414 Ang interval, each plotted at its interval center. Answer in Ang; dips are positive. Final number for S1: -1.9 Ang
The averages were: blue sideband 1.21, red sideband 1.21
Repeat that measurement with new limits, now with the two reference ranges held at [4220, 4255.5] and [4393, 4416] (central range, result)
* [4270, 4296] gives -1.7 Ang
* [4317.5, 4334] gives -1.6 Ang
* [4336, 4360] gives -2.2 Ang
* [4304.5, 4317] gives 0.0 Ang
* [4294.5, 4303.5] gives -0.5 Ang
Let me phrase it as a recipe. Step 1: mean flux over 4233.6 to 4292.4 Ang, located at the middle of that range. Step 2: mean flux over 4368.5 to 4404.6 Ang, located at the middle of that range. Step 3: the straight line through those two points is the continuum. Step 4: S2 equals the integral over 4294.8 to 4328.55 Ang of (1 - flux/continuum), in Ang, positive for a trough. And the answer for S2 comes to -0.9 Ang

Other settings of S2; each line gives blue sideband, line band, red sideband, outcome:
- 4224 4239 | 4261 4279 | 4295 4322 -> -0.4 Ang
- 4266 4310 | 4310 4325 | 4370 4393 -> -0.3 Ang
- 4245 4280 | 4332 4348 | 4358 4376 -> -0.2 Ang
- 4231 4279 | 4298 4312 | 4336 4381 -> 0.6 Ang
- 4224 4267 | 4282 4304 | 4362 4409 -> -1.2 Ang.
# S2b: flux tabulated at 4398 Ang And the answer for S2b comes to 1.226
